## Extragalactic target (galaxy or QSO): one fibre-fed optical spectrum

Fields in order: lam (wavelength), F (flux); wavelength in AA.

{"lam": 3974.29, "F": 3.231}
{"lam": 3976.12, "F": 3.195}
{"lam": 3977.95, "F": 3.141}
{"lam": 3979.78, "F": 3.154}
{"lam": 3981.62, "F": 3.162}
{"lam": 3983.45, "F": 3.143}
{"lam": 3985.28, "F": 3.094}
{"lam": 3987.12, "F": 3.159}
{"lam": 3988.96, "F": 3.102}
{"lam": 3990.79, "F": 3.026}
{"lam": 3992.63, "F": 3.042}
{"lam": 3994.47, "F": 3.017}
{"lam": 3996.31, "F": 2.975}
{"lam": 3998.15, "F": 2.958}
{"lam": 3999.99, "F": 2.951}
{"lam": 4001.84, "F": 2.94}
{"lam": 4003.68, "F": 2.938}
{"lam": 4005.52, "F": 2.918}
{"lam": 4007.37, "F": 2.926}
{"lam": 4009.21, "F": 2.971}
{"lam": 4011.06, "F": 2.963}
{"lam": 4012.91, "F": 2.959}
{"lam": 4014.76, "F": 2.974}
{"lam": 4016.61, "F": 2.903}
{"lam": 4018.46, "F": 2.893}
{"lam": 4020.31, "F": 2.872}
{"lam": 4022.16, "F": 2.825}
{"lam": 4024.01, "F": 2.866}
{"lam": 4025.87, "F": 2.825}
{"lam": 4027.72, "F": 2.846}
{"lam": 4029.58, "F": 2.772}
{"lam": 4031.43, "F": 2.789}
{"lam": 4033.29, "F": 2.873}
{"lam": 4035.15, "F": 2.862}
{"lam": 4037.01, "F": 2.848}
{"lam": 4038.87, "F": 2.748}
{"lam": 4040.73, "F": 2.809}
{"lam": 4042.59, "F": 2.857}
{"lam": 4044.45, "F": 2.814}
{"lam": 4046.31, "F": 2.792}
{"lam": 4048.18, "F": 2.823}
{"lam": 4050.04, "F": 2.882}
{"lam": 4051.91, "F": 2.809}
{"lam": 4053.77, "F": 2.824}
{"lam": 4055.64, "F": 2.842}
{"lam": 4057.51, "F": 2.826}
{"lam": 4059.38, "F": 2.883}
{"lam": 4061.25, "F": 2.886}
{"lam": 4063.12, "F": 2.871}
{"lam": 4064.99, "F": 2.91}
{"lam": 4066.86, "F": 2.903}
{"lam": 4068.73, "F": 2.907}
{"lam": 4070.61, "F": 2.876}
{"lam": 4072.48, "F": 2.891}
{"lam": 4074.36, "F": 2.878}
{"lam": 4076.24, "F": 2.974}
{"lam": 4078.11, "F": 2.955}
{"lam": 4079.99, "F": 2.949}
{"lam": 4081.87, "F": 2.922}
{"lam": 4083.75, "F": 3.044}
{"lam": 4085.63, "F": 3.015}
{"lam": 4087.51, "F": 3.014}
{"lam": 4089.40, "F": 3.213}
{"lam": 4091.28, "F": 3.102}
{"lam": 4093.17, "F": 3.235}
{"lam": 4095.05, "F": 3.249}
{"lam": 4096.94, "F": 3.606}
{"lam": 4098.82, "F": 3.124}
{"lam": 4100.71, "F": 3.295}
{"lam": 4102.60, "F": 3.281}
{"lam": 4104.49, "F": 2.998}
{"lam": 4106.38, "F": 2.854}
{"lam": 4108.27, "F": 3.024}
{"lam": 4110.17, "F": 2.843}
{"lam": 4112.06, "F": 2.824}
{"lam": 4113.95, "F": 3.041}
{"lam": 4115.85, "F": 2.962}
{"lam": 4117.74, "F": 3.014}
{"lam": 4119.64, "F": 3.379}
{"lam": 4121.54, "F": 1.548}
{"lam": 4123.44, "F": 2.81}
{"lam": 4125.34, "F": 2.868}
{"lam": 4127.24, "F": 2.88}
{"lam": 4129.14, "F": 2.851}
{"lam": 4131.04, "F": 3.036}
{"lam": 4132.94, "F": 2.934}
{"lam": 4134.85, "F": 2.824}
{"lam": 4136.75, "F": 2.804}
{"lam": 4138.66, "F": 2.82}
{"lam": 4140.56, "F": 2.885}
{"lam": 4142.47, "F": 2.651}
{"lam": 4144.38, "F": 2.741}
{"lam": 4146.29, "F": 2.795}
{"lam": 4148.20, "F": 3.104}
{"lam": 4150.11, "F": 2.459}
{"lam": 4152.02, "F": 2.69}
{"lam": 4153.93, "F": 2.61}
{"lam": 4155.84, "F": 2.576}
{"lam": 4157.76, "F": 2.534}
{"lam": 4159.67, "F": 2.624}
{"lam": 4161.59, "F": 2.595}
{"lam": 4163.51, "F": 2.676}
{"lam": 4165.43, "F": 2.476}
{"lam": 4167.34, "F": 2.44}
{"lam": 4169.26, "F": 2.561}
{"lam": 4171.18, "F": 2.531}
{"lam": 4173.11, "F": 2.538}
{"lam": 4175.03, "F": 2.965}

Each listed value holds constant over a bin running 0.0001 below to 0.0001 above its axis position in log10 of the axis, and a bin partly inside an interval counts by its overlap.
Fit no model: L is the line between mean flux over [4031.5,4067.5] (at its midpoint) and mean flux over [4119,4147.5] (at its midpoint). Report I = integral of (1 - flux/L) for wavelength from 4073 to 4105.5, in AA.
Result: -3.4 AA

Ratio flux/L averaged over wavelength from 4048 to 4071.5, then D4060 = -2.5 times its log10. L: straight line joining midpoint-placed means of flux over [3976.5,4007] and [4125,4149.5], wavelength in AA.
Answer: 0.03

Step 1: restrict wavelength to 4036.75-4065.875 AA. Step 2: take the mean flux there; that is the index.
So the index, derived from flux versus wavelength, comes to 2.84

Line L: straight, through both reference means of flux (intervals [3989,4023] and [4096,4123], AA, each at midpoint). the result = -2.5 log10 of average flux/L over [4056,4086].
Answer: 0.020 mag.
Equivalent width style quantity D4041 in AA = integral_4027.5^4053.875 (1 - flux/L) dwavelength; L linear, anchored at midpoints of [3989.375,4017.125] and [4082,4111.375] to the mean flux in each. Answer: 1.79 AA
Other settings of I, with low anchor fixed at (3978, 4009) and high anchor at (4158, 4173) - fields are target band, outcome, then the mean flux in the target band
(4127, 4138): -1.0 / 2.89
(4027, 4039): 0.4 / 2.82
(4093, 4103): -2.0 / 3.31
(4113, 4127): -0.7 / 2.81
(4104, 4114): -0.8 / 2.92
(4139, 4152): -0.8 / 2.77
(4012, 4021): 0.1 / 2.92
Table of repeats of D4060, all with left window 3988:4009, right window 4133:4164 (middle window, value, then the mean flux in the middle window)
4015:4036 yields 0.03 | 2.85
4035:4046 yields 0.03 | 2.82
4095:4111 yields -0.12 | 3.14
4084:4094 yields -0.10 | 3.11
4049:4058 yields 0.02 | 2.84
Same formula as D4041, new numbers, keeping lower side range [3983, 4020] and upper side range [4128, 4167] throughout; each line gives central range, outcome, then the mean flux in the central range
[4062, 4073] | -0.1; 2.89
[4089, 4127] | -2.8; 3.01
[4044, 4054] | 0.3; 2.83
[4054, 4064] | 0.1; 2.86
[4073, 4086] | -0.5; 2.96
